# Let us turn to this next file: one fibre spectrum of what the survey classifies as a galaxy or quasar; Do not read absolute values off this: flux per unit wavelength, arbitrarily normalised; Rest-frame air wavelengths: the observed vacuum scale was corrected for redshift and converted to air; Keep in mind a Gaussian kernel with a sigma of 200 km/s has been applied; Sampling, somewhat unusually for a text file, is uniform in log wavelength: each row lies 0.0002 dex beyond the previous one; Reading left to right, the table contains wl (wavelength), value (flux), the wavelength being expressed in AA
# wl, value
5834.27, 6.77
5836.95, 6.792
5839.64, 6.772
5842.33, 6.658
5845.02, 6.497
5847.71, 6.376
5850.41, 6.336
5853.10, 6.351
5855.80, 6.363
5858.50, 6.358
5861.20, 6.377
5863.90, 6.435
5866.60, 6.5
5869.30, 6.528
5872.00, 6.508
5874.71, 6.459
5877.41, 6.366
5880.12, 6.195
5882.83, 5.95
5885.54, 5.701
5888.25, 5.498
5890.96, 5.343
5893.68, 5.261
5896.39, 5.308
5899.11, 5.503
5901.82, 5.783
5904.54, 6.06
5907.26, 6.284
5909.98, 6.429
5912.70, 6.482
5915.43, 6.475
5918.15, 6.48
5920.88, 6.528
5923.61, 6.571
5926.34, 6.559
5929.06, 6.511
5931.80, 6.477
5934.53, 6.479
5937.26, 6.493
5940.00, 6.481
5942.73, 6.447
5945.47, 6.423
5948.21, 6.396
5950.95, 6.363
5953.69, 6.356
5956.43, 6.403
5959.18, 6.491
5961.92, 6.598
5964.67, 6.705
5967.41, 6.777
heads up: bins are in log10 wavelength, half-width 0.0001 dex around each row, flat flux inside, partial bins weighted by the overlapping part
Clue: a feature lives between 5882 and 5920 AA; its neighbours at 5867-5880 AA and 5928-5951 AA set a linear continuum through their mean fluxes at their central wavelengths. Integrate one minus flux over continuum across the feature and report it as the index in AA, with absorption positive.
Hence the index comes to 3.2 AA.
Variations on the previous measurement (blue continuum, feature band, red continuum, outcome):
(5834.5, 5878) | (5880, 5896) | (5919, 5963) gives 2.2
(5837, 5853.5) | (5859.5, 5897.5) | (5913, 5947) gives 2.8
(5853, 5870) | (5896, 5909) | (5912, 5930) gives 1.3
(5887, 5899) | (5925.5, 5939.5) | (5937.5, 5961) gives -0.9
